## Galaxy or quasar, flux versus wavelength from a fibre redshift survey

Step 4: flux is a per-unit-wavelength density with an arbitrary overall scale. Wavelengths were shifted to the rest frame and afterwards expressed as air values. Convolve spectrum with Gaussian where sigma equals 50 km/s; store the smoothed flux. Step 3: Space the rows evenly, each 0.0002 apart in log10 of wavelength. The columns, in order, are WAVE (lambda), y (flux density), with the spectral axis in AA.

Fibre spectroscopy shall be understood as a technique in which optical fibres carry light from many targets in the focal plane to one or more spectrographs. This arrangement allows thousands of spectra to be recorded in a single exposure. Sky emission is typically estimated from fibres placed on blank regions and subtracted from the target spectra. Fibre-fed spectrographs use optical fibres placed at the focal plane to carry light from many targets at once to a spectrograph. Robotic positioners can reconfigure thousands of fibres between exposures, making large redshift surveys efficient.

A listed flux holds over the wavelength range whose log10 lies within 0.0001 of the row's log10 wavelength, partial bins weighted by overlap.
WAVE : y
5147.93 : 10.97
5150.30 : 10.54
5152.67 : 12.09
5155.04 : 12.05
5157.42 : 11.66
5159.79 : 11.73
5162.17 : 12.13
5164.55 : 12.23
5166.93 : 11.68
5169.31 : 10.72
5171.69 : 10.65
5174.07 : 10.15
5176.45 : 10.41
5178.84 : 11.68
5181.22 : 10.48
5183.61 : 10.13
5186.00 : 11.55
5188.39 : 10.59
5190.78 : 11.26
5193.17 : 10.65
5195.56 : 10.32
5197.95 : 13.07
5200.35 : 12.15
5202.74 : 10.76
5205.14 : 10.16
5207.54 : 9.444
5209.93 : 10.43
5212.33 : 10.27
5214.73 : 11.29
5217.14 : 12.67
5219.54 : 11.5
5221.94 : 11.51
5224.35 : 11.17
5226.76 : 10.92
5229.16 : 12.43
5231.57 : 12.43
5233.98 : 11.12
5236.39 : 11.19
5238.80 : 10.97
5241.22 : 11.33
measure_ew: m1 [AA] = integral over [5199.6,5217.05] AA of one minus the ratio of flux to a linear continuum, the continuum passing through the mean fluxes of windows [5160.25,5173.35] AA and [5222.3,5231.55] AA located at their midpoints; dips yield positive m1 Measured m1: 1.26 AA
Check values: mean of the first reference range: 11.4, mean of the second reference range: 11.6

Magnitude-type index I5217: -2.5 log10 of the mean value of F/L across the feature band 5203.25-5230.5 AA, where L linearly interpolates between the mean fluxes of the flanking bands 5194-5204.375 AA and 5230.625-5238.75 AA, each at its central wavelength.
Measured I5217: 0.04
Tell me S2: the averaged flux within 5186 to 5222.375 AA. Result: 11.1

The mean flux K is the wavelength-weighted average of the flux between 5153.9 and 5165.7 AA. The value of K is 12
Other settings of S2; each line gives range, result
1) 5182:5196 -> 10.8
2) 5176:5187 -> 10.9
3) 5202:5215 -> 10.3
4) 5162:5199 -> 11.1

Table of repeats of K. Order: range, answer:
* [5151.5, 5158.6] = 11.9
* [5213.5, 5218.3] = 11.9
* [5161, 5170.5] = 11.7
